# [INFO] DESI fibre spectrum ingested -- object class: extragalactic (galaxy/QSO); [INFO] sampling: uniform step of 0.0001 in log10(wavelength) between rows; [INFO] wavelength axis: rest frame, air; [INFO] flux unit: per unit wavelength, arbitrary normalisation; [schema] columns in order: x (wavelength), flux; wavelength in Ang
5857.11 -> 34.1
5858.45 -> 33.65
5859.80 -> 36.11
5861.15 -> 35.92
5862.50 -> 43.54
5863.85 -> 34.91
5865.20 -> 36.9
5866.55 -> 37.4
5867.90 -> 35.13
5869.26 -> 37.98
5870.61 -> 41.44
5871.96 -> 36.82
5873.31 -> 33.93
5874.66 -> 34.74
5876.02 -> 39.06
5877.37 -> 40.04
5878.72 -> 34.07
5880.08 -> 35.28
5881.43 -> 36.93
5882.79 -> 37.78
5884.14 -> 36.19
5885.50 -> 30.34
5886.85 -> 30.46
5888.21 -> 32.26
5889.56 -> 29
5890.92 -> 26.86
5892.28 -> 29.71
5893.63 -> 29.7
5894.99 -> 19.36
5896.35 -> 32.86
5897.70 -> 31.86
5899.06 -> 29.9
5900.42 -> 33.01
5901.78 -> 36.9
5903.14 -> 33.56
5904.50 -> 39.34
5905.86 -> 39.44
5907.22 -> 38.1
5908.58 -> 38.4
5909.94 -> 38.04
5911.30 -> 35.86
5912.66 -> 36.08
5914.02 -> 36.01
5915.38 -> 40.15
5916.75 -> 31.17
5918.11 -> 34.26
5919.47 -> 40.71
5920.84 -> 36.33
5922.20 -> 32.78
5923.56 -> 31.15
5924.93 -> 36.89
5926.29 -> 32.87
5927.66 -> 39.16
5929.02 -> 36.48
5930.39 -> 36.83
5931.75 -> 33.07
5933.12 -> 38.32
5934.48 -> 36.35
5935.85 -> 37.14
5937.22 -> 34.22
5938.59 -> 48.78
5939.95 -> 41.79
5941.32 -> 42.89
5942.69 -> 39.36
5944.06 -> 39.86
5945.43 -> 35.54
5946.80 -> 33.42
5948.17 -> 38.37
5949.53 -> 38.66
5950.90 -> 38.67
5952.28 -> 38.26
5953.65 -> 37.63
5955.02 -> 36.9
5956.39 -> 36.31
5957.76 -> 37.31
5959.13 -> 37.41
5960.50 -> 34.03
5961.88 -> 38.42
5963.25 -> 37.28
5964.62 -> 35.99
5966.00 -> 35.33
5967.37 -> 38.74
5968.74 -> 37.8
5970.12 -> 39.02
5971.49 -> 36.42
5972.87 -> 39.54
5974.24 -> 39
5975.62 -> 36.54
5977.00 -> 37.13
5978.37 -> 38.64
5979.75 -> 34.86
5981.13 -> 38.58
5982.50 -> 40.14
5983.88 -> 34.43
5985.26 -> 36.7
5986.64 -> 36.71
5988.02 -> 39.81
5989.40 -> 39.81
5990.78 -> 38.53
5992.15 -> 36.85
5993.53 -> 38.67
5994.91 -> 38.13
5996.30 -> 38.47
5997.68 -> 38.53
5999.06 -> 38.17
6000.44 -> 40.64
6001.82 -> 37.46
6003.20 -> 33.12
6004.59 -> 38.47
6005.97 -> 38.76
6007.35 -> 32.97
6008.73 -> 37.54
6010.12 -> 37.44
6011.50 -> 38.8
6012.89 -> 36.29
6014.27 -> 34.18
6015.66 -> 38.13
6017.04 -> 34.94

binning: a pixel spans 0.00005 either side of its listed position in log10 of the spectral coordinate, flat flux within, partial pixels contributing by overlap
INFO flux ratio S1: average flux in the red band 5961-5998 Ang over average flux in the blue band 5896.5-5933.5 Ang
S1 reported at 1.1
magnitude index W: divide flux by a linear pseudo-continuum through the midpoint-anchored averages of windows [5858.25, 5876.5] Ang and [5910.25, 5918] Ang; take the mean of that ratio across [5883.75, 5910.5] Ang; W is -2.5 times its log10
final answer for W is 0.11 mag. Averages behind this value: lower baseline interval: 37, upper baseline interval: 35.8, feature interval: 32.7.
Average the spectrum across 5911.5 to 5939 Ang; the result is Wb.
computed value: 36.3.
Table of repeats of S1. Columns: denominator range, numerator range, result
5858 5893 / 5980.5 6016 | 1.07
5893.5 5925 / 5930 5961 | 1.09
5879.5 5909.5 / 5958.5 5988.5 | 1.13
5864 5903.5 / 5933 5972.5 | 1.12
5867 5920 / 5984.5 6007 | 1.09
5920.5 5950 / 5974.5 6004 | 1.01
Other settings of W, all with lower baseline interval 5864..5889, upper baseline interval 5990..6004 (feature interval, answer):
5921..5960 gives -0.01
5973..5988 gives 0.00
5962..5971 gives 0.00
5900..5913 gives -0.02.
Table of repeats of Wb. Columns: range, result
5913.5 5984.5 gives 37.3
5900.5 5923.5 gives 36.5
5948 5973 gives 37.4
